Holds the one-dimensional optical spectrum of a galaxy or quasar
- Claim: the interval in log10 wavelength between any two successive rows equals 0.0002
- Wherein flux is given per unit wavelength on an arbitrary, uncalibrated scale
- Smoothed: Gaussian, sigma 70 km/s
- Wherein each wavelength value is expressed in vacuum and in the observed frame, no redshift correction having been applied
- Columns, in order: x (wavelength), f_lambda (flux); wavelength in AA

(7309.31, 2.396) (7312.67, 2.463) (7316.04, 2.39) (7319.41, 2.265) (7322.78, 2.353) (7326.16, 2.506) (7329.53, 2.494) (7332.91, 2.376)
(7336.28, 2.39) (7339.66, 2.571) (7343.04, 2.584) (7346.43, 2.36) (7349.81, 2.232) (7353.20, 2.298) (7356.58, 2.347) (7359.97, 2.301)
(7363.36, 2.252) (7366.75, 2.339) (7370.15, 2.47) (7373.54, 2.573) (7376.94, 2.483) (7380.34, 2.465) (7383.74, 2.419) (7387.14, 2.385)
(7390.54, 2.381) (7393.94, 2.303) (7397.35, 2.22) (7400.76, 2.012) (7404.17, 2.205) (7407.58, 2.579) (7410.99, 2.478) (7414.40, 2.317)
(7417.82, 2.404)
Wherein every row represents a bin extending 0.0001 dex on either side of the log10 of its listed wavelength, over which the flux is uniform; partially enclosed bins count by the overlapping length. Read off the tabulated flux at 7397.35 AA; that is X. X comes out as 2.22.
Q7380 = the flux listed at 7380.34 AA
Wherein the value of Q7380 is 2.465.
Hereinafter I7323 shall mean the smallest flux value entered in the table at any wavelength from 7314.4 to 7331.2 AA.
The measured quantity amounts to 2.265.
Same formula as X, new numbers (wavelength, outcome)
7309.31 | 2.396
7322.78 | 2.353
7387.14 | 2.385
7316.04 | 2.39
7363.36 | 2.252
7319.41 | 2.265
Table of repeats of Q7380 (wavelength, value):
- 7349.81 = 2.232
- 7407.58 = 2.579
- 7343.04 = 2.584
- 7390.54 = 2.381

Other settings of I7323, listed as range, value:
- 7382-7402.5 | 2.012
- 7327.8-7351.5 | 2.232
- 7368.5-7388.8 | 2.385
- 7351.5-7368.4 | 2.252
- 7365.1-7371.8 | 2.339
